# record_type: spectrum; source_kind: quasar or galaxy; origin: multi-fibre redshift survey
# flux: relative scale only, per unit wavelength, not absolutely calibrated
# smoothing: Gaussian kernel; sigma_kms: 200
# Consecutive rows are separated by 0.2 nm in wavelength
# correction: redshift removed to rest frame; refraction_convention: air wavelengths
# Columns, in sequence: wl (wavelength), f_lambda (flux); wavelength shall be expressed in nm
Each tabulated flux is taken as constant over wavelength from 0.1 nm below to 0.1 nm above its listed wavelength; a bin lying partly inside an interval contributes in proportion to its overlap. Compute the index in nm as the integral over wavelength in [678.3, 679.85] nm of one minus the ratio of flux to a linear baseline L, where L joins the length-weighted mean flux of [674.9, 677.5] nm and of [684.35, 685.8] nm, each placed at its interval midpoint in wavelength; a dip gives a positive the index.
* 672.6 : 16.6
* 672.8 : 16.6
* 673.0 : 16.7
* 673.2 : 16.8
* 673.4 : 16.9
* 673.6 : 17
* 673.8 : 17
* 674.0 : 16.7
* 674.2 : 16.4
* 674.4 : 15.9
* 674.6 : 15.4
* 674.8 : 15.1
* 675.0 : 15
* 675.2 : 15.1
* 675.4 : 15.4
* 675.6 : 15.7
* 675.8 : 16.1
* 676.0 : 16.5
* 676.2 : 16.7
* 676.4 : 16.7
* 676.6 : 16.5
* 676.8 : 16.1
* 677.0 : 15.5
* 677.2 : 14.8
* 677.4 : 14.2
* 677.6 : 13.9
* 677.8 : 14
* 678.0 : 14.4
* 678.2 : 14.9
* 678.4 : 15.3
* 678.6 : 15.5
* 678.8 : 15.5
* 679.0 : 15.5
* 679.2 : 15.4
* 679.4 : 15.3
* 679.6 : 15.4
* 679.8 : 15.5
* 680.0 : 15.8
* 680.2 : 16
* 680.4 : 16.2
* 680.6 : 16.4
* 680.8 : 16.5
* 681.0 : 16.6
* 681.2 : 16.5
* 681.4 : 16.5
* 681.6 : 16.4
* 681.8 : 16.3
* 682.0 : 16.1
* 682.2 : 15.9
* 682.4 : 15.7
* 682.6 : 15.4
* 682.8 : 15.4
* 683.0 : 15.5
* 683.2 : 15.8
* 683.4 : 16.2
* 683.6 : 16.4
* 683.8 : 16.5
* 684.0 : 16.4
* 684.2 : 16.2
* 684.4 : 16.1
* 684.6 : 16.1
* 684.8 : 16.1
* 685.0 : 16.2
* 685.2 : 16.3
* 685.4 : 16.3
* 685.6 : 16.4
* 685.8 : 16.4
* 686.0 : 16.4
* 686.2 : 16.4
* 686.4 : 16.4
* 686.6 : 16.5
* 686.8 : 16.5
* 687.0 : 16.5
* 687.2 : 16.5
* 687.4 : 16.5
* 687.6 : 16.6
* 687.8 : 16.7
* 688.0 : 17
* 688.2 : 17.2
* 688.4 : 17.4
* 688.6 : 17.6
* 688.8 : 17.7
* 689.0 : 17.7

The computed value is 0.04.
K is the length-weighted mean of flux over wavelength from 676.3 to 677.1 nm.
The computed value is 16.2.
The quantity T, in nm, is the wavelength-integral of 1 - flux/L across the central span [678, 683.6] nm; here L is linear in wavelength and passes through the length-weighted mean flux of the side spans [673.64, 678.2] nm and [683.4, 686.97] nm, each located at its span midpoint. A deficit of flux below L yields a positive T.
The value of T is 0.058 nm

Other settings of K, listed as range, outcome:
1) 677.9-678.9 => 15.1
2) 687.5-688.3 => 16.9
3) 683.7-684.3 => 16.4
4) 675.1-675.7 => 15.4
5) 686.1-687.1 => 16.5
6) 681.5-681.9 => 16.4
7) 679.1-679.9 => 15.4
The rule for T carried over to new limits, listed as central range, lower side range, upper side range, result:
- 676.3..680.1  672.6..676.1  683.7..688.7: 0.23 nm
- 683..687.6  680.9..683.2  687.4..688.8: 0.08 nm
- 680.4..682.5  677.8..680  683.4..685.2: -0.08 nm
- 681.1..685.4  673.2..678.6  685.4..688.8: 0.07 nm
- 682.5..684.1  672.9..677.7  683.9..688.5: 0.04 nm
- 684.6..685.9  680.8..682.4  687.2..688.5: 0.03 nm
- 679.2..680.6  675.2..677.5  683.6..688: 0.03 nm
